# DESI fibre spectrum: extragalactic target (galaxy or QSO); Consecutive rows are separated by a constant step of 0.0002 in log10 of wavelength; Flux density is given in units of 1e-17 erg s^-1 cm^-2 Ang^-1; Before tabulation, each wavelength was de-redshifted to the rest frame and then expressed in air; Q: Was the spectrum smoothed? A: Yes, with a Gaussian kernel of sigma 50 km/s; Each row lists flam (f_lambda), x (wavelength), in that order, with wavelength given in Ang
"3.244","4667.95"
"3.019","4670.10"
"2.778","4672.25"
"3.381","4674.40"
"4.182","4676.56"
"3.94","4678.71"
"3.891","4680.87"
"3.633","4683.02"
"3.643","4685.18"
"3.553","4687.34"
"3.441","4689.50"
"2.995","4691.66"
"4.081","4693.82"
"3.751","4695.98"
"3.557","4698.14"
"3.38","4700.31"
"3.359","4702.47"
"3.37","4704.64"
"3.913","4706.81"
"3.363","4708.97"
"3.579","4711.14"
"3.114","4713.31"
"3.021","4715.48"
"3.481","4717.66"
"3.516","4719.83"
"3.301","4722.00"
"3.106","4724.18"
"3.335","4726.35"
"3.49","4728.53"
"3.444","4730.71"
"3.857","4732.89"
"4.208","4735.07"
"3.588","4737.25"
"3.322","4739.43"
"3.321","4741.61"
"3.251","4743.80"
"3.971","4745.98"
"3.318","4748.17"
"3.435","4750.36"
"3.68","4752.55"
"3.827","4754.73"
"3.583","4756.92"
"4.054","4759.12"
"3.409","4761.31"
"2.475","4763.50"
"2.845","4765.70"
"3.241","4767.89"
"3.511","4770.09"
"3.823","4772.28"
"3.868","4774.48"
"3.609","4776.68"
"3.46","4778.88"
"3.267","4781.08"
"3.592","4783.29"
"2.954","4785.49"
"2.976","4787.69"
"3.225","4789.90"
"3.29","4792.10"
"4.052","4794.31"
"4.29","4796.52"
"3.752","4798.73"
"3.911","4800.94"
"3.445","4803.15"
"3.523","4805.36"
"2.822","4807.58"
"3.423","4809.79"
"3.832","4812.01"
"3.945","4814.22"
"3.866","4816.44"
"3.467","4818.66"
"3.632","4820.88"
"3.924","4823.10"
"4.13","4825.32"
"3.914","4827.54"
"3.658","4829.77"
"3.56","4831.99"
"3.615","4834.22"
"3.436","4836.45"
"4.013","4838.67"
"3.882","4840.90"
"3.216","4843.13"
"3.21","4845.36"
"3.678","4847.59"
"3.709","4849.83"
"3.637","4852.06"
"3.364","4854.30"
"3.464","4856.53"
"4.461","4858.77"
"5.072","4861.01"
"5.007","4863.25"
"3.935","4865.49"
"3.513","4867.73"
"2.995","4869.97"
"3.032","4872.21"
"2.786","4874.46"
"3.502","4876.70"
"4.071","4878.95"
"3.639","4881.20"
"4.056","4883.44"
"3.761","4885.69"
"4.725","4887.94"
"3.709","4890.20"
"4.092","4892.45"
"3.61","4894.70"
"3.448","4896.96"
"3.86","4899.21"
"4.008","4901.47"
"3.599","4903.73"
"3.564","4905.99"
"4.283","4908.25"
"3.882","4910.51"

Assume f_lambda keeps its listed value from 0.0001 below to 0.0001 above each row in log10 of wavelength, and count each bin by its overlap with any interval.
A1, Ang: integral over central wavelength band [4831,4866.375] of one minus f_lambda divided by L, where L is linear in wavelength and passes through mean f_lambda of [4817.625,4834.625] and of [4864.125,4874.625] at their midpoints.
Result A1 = -3.1 Ang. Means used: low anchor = 3.74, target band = 3.83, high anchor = 3.34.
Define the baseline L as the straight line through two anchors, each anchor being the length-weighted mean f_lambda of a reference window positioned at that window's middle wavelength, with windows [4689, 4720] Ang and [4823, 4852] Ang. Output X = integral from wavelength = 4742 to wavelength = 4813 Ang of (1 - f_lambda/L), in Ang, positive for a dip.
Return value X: 1.8 Ang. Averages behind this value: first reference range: 3.46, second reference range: 3.68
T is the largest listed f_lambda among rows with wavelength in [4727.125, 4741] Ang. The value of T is 4.208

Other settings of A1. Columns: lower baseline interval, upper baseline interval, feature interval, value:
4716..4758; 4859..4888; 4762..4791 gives 2.5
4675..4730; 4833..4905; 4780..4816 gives 1.3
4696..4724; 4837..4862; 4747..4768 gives 0.8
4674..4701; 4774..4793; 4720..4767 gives 0.1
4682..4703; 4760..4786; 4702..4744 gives 0.2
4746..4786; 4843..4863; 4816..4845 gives 0.3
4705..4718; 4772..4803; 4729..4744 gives -0.6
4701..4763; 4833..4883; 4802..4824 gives 0.2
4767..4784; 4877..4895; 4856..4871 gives -0.9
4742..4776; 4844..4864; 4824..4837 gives 0.3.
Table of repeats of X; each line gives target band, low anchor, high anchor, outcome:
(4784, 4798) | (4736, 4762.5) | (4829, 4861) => 0.55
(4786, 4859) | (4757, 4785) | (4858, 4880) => 0.07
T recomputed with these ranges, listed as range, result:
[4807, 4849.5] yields 4.13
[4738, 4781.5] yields 4.054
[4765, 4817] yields 4.29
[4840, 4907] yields 5.072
